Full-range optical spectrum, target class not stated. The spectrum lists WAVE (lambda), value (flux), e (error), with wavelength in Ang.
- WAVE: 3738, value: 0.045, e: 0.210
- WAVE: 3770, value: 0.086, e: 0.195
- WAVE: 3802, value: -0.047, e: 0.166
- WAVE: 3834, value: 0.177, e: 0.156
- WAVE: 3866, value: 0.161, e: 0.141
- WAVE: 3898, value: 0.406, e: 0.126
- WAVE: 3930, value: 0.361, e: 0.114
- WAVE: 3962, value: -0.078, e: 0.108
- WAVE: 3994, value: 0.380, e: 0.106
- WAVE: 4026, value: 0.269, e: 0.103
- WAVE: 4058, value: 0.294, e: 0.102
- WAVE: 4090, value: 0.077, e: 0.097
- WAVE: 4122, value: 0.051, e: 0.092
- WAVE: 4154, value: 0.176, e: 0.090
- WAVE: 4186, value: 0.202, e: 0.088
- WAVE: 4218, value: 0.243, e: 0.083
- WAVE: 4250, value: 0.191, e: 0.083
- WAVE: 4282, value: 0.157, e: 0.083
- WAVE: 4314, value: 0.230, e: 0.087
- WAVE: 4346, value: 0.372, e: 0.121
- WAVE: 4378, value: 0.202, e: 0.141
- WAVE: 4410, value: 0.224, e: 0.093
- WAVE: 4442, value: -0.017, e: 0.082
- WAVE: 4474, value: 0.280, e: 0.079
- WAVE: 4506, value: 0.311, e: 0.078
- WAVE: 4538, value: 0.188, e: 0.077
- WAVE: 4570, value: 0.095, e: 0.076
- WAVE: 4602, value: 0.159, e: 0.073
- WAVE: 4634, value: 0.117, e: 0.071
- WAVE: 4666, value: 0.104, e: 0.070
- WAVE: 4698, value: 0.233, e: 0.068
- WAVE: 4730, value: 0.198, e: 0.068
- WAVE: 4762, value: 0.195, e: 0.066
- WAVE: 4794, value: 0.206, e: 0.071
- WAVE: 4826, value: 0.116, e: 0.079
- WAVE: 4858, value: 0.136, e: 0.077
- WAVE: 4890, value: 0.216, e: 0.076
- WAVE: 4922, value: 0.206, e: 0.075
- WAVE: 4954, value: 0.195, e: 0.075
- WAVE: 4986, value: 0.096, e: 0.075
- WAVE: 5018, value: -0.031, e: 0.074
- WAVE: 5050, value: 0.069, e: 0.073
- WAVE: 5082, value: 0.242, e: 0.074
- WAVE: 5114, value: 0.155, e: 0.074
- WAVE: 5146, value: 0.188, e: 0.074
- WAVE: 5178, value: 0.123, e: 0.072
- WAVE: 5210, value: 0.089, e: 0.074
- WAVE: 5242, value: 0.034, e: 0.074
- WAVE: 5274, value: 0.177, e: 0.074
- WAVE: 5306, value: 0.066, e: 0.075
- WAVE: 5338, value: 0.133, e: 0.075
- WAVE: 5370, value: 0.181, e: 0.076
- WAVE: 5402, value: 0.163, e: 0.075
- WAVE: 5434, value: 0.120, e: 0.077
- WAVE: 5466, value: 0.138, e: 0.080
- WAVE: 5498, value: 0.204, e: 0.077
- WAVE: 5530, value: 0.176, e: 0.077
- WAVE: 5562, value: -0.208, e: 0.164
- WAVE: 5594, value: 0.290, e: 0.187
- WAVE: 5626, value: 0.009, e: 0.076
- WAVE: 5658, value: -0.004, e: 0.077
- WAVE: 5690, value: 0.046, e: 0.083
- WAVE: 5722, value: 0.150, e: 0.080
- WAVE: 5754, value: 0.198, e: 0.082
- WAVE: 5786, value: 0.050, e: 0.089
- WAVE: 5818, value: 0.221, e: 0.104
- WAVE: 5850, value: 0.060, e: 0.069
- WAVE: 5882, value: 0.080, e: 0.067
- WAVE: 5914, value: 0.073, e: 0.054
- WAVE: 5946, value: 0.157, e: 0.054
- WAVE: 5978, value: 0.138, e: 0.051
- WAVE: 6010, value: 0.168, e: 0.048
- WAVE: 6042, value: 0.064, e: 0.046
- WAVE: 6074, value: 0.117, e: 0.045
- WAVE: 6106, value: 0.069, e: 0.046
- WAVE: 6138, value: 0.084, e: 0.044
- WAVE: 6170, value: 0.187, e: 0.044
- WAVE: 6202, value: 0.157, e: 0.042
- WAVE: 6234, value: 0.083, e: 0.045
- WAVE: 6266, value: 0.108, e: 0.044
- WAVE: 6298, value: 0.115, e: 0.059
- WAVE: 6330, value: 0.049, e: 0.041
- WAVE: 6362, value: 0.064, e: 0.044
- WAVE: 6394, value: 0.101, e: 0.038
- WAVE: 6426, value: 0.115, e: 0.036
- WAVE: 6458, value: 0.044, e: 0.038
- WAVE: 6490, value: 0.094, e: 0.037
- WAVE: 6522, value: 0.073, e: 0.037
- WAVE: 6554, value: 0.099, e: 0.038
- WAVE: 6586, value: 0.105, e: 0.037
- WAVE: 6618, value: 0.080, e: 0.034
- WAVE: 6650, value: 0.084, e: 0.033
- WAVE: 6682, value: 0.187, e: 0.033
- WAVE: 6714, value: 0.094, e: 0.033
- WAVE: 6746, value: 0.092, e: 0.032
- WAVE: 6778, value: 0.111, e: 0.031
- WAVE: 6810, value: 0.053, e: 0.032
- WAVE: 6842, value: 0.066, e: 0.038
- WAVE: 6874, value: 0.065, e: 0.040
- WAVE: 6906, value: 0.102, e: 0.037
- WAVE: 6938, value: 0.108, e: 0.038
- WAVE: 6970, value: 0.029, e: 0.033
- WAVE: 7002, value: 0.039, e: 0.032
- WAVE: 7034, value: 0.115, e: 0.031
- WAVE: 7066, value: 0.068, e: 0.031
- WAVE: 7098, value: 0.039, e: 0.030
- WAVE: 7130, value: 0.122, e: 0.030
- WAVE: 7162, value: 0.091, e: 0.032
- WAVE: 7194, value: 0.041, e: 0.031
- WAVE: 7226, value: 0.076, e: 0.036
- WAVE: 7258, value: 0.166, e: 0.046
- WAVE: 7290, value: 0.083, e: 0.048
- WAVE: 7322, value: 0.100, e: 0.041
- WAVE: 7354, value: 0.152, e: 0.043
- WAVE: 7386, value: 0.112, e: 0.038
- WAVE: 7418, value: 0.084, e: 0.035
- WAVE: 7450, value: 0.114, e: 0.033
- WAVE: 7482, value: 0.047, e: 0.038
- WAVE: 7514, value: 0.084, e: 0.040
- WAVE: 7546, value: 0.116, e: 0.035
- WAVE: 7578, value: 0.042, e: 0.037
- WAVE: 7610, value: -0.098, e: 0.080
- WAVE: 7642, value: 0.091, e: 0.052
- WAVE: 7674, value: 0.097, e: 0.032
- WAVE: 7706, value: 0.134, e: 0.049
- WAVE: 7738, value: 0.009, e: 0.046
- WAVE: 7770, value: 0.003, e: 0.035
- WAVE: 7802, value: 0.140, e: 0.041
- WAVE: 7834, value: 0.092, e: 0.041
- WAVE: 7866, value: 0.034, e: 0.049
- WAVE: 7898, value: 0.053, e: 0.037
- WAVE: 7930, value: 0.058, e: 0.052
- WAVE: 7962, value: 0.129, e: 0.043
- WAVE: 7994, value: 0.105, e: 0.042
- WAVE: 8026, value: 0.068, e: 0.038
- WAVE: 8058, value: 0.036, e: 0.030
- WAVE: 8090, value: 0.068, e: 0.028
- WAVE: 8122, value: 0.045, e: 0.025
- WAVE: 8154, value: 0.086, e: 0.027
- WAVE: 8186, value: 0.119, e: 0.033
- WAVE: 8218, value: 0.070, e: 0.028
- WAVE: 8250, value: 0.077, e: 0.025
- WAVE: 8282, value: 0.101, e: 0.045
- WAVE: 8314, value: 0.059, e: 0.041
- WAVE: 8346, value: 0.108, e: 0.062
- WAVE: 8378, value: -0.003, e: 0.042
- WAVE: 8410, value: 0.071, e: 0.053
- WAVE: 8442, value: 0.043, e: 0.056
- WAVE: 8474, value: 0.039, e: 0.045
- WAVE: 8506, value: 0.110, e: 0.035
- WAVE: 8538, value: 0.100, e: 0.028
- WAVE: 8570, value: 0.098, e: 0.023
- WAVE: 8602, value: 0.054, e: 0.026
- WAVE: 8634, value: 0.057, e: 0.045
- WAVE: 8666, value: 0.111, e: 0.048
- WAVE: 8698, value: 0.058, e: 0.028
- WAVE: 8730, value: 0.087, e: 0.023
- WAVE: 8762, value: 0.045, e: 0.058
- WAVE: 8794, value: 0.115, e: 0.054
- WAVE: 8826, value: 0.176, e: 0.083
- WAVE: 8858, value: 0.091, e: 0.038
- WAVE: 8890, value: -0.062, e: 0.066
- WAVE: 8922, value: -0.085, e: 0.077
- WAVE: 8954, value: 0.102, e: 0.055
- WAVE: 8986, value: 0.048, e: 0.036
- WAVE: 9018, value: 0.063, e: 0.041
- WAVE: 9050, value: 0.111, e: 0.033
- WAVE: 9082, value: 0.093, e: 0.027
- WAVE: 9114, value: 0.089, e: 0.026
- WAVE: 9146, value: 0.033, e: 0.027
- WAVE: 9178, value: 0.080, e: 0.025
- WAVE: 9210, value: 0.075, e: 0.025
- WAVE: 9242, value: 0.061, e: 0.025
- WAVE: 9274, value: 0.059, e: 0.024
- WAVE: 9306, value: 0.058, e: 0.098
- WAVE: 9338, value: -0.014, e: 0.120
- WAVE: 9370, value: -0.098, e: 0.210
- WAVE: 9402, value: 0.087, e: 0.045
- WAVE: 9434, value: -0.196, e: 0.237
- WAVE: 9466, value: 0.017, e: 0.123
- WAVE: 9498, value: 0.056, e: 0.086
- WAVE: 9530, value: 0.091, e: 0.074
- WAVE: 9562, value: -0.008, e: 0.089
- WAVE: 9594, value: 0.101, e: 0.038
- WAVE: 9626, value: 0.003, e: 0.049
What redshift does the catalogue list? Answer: 0.70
